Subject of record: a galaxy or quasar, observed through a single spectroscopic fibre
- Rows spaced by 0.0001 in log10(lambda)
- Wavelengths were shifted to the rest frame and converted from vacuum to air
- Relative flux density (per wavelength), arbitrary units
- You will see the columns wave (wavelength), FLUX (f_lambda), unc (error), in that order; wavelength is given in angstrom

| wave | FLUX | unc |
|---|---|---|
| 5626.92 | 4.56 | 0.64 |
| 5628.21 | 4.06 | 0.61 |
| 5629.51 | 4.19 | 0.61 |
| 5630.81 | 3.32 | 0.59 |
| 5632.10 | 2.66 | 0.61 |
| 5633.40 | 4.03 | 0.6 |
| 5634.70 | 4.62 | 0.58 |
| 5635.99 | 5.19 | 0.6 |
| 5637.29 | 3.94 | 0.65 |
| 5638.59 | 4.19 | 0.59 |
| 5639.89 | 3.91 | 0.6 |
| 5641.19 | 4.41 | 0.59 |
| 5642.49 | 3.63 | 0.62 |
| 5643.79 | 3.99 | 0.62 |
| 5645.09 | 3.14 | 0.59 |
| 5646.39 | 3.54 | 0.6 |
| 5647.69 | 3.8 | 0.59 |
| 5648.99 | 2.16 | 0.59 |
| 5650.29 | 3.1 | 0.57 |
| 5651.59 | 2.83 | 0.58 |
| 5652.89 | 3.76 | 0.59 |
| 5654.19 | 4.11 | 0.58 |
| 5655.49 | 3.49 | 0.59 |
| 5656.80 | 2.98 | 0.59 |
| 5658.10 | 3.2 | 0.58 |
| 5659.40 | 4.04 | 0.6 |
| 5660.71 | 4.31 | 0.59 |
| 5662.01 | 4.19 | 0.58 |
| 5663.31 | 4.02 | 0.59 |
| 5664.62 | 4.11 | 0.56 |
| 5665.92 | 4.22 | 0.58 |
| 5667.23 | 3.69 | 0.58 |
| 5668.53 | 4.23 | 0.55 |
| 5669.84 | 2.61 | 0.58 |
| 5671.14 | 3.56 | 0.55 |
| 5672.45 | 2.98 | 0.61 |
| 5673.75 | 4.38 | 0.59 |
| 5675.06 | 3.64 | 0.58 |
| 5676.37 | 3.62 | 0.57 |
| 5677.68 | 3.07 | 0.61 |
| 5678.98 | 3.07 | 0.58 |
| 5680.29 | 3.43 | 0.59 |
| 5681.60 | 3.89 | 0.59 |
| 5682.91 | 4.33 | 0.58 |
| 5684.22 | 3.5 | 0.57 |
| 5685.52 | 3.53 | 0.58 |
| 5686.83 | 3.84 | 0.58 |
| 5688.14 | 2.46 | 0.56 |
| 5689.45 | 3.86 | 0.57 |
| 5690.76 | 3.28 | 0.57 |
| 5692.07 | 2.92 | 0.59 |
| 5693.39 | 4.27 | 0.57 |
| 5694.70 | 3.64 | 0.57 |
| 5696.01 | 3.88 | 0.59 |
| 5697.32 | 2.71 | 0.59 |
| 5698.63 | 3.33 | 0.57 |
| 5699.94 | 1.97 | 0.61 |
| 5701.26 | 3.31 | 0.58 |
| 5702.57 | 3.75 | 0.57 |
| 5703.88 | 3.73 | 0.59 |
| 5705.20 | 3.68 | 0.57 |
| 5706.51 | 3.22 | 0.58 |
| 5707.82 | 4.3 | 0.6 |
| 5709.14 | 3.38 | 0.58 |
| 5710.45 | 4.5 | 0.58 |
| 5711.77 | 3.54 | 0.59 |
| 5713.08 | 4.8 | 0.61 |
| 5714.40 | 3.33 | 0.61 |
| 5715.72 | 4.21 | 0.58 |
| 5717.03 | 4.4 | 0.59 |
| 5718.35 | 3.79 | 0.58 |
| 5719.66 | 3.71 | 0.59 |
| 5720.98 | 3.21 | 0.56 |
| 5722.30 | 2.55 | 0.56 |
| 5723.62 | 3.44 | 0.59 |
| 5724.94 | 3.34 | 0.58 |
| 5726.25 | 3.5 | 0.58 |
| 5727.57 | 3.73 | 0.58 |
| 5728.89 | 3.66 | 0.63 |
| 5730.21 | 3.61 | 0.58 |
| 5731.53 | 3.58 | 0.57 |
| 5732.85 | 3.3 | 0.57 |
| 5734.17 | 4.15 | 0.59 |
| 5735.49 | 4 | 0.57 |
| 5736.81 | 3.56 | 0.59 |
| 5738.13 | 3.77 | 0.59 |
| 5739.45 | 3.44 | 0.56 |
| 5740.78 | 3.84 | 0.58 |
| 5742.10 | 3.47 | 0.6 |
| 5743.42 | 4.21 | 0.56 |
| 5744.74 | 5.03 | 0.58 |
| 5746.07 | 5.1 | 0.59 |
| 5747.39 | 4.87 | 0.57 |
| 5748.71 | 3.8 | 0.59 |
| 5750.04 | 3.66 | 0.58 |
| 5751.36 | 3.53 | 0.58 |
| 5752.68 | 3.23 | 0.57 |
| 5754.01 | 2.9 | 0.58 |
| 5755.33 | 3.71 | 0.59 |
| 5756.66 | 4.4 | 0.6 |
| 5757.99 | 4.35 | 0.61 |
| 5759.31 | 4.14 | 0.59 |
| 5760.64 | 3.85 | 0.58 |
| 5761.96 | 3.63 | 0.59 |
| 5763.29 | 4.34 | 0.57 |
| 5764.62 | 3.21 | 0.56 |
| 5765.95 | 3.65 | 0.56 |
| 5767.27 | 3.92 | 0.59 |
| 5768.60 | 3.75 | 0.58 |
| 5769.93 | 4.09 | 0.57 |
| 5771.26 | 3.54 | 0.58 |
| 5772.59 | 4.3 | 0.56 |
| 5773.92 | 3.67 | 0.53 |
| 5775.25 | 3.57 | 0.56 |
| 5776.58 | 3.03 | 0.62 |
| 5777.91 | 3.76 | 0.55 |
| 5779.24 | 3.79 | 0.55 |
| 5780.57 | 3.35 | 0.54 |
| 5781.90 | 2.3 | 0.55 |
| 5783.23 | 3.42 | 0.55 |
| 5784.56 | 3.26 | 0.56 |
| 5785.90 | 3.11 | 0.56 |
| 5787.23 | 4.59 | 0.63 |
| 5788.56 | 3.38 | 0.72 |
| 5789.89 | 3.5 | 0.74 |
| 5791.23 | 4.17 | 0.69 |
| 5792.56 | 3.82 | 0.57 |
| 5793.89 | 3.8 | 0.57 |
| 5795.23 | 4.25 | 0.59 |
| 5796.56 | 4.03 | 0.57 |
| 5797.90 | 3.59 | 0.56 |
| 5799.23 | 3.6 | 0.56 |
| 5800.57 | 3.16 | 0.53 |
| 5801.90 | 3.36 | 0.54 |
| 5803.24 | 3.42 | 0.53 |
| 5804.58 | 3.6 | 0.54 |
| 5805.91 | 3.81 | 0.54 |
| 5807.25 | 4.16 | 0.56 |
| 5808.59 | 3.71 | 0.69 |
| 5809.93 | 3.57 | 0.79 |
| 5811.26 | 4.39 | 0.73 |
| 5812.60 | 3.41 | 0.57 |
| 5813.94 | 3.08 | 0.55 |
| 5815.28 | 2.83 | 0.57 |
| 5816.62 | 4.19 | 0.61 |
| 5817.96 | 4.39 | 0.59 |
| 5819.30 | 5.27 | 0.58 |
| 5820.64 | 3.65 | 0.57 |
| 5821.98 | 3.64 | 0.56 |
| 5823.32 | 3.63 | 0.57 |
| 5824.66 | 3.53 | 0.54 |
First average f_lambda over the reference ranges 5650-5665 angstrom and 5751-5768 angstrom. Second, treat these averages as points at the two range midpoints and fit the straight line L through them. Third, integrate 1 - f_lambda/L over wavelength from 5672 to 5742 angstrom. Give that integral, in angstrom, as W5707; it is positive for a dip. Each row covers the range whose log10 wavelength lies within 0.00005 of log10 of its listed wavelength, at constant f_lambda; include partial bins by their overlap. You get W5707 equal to 2.6 angstrom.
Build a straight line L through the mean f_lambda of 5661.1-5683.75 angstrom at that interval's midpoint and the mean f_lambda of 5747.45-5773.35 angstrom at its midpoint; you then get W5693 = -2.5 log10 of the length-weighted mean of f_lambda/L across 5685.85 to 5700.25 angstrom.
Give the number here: 0.13 mag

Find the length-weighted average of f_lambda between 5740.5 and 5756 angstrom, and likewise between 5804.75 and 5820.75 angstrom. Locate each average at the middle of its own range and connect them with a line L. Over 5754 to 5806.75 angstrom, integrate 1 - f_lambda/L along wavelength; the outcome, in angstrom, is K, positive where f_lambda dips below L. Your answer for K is 2.99 angstrom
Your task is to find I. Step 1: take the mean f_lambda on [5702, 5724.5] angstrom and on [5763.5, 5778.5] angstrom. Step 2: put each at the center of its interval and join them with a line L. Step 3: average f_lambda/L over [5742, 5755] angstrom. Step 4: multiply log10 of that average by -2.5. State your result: -0.080 mag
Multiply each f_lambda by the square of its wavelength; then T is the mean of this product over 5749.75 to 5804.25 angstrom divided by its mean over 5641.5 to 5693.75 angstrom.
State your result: 1.07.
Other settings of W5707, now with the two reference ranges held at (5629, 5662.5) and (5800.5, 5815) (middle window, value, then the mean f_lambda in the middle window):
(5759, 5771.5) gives -0.6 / 3.81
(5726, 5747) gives -1.4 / 3.89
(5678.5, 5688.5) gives 0.4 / 3.54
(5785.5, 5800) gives -0.8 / 3.81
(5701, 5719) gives -0.9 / 3.87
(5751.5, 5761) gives -0.4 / 3.78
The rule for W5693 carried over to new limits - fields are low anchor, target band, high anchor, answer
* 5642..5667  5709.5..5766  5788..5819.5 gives -0.04 mag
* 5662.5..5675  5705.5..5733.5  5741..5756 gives 0.06 mag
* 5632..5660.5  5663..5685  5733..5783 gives 0.02 mag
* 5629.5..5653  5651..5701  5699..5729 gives 0.03 mag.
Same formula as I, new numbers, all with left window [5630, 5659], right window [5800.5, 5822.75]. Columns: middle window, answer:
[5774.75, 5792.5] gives 0.07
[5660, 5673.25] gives -0.04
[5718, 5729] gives 0.09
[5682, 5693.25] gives 0.05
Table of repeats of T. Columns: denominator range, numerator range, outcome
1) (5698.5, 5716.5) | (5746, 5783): 1.04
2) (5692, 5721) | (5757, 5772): 1.08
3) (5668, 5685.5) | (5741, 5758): 1.15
